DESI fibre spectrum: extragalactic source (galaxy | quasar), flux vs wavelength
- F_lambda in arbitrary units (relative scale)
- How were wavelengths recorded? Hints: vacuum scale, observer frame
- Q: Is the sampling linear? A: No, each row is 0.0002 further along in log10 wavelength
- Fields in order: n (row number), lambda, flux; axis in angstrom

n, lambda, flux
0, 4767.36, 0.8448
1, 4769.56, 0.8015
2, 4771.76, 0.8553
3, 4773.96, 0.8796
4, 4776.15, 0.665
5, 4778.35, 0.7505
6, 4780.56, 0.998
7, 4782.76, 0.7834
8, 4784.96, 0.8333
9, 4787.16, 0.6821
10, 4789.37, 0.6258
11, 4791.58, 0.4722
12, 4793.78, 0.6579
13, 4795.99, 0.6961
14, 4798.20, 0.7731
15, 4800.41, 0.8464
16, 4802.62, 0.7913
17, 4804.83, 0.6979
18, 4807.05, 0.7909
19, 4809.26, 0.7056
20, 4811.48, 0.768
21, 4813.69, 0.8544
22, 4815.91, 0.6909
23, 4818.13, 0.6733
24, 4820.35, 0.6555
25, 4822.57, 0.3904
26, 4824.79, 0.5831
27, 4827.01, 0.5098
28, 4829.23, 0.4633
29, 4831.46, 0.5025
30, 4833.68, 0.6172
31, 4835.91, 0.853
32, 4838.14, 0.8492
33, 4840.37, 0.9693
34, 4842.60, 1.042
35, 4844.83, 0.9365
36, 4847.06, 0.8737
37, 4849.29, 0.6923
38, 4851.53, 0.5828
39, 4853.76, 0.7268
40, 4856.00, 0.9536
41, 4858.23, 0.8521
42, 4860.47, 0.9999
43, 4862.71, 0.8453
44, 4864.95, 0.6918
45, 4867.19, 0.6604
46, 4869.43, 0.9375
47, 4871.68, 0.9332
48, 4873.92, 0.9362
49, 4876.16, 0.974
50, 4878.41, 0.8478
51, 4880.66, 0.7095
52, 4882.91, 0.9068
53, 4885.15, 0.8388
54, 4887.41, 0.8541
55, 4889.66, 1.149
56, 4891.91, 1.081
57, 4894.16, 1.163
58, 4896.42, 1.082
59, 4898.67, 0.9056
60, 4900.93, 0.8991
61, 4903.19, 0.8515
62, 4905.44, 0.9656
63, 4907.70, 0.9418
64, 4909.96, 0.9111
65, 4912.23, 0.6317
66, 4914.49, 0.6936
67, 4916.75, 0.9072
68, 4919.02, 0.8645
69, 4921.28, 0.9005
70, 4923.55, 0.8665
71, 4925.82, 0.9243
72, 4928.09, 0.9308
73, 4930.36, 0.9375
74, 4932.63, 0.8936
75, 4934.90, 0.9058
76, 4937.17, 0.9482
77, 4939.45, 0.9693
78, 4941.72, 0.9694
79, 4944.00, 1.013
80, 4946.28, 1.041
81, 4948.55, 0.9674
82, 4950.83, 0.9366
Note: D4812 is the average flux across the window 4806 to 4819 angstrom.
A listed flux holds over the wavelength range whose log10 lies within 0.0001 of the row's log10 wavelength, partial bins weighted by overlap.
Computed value 0.748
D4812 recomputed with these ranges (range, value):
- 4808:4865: 0.743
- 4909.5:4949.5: 0.904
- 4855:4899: 0.916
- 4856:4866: 0.861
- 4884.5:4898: 1.03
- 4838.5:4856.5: 0.843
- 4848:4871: 0.797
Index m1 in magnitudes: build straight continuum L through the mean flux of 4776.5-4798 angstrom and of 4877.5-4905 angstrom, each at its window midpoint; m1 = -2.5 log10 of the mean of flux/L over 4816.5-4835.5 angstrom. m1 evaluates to 0.38 mag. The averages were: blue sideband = 0.722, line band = 0.565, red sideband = 0.942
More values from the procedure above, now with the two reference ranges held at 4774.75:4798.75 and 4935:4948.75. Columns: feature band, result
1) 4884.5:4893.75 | -0.12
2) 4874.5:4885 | 0.02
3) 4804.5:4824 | 0.12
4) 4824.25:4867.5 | 0.08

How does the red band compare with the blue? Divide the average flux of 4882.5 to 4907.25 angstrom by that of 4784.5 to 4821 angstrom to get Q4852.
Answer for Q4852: 1.36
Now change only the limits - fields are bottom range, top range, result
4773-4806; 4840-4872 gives 1.13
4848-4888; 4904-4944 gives 1.08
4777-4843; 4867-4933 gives 1.27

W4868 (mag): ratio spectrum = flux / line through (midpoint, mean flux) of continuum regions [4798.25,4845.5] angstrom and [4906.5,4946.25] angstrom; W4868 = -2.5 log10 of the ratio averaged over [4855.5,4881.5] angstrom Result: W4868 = -0.079 mag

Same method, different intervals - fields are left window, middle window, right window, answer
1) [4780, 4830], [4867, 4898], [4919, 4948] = -0.12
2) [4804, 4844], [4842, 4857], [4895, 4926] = -0.09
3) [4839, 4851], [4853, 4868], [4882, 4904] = 0.11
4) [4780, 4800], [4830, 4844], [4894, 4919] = -0.01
